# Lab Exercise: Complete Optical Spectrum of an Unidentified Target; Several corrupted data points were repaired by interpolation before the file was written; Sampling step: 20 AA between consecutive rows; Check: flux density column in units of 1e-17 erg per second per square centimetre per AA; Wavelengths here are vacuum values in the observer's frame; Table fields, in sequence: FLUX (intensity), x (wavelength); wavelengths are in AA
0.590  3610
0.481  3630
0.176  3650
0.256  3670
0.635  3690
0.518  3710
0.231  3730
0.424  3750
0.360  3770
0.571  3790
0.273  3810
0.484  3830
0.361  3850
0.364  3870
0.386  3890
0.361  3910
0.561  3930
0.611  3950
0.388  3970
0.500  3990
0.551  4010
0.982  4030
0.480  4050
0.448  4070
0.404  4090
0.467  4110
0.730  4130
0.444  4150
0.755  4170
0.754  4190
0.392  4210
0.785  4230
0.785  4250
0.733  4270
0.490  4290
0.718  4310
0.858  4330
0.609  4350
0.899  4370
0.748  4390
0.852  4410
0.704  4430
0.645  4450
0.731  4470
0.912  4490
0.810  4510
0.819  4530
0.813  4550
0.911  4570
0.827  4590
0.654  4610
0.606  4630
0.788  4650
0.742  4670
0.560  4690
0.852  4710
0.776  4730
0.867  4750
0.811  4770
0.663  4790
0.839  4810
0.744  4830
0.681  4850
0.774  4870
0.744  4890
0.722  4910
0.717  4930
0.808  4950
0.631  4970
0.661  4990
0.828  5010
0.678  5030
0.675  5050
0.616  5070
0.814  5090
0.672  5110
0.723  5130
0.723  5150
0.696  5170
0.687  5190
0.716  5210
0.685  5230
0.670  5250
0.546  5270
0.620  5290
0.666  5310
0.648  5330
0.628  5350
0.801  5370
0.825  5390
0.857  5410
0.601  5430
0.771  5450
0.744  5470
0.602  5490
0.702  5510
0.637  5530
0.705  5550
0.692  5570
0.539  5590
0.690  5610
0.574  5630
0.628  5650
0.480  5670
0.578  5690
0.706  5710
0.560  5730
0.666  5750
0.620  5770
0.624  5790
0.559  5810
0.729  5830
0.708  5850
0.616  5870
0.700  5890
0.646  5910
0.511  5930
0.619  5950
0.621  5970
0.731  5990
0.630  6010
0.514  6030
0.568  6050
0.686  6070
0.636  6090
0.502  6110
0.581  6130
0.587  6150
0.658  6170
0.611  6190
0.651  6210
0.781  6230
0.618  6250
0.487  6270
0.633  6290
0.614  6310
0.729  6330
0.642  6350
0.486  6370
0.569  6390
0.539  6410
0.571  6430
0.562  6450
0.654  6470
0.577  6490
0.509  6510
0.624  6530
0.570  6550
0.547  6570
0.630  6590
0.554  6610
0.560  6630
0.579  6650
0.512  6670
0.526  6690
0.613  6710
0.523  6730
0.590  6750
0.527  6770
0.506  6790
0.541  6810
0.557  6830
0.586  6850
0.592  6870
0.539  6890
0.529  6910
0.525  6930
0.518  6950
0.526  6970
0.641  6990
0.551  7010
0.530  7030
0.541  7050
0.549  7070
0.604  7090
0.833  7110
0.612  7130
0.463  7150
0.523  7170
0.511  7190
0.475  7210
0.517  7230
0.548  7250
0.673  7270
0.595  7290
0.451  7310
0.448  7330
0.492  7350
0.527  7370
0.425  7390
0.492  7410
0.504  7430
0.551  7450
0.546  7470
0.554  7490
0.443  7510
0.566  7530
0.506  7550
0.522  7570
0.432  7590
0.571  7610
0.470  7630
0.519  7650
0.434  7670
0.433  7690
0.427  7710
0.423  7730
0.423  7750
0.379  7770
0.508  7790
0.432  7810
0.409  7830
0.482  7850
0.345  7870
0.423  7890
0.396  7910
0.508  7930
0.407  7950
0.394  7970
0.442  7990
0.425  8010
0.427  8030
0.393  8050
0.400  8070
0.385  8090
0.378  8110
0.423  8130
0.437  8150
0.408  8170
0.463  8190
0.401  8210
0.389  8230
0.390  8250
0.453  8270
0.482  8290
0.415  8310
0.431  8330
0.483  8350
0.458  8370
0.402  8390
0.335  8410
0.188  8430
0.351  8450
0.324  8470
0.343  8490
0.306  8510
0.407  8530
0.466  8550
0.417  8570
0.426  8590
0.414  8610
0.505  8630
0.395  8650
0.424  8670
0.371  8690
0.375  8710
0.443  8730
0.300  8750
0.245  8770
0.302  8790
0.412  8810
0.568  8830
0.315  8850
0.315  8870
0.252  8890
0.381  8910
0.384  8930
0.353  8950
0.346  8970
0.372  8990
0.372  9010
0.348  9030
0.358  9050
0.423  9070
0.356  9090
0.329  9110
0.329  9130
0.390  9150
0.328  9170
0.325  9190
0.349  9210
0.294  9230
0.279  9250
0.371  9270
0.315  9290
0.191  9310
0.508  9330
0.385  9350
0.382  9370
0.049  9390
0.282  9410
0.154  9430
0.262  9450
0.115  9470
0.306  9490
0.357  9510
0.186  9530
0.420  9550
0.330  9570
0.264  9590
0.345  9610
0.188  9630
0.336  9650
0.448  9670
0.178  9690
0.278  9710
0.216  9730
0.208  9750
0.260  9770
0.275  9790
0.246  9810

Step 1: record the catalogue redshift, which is 0.08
